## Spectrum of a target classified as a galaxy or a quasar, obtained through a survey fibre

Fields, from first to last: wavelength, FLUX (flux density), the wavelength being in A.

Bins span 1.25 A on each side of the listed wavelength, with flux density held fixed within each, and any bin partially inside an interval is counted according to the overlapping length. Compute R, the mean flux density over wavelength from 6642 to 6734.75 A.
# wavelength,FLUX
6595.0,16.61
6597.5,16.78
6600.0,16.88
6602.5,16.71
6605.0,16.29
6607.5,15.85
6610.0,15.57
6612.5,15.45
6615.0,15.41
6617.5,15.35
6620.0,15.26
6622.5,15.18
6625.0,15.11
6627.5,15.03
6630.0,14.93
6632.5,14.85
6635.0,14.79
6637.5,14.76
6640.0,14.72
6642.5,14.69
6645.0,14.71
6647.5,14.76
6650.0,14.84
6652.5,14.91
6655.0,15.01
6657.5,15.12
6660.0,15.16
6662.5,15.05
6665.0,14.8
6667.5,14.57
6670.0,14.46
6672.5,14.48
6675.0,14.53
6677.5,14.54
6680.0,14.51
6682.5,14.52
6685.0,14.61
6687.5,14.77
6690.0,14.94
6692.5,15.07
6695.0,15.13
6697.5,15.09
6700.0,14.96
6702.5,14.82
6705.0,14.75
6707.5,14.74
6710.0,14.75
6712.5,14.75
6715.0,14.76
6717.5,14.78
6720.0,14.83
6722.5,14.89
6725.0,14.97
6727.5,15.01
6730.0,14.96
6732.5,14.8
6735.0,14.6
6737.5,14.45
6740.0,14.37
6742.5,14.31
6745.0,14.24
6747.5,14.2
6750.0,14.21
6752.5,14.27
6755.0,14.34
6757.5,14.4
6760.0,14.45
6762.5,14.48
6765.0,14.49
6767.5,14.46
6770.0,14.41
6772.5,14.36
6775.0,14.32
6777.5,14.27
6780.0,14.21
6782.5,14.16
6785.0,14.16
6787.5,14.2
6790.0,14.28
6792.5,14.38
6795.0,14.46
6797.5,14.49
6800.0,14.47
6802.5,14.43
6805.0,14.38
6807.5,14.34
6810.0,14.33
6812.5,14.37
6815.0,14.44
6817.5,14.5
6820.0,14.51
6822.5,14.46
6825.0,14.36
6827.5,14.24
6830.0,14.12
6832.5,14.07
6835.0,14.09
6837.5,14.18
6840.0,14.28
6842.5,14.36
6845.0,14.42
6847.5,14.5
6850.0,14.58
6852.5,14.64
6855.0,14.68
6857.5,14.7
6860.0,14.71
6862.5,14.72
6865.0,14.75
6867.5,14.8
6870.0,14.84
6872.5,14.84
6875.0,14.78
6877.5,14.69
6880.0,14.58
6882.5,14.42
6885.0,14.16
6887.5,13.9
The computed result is 14.8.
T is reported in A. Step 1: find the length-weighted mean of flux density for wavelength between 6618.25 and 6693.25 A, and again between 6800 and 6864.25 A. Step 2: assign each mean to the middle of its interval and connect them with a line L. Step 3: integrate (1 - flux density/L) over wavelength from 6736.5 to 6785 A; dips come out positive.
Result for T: 0.8 A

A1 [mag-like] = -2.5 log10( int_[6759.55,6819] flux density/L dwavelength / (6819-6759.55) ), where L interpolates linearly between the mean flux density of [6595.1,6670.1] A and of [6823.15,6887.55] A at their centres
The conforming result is 0.026 mag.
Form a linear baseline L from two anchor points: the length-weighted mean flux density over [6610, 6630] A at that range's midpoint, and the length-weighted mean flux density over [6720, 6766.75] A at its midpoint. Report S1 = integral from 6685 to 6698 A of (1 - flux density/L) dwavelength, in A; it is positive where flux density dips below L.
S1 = -0.1 A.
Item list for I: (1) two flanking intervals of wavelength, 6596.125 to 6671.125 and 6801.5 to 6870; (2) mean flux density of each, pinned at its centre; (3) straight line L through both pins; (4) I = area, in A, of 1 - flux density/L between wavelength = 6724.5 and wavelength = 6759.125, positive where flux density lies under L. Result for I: 0.7 A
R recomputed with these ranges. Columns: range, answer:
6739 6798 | 14.3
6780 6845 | 14.3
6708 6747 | 14.7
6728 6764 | 14.4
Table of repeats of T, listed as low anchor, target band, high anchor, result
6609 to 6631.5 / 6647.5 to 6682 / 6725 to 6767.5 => 0.50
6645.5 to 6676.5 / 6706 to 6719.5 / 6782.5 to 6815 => -0.12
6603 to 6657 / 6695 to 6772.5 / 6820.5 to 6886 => 1.15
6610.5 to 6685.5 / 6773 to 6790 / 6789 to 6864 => 0.36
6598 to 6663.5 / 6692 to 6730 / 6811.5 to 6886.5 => 0.24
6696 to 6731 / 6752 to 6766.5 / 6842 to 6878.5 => 0.38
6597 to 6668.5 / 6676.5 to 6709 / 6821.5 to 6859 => 0.41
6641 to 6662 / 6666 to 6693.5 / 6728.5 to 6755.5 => 0.23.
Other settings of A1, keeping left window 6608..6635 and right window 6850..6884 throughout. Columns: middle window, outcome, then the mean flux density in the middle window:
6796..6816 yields 0.031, 14.4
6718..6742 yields 0.017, 14.8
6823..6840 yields 0.043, 14.2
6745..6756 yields 0.051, 14.3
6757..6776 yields 0.036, 14.4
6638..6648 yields 0.032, 14.7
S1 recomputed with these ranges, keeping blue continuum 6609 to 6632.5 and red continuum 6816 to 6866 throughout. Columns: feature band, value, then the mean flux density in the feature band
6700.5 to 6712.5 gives 0.12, 14.8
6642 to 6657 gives 0.28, 14.8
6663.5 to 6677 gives 0.43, 14.6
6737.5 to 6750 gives 0.42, 14.3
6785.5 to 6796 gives 0.22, 14.3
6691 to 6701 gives -0.07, 15.1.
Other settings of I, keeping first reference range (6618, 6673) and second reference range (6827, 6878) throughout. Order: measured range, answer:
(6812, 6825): 0.12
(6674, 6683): 0.18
